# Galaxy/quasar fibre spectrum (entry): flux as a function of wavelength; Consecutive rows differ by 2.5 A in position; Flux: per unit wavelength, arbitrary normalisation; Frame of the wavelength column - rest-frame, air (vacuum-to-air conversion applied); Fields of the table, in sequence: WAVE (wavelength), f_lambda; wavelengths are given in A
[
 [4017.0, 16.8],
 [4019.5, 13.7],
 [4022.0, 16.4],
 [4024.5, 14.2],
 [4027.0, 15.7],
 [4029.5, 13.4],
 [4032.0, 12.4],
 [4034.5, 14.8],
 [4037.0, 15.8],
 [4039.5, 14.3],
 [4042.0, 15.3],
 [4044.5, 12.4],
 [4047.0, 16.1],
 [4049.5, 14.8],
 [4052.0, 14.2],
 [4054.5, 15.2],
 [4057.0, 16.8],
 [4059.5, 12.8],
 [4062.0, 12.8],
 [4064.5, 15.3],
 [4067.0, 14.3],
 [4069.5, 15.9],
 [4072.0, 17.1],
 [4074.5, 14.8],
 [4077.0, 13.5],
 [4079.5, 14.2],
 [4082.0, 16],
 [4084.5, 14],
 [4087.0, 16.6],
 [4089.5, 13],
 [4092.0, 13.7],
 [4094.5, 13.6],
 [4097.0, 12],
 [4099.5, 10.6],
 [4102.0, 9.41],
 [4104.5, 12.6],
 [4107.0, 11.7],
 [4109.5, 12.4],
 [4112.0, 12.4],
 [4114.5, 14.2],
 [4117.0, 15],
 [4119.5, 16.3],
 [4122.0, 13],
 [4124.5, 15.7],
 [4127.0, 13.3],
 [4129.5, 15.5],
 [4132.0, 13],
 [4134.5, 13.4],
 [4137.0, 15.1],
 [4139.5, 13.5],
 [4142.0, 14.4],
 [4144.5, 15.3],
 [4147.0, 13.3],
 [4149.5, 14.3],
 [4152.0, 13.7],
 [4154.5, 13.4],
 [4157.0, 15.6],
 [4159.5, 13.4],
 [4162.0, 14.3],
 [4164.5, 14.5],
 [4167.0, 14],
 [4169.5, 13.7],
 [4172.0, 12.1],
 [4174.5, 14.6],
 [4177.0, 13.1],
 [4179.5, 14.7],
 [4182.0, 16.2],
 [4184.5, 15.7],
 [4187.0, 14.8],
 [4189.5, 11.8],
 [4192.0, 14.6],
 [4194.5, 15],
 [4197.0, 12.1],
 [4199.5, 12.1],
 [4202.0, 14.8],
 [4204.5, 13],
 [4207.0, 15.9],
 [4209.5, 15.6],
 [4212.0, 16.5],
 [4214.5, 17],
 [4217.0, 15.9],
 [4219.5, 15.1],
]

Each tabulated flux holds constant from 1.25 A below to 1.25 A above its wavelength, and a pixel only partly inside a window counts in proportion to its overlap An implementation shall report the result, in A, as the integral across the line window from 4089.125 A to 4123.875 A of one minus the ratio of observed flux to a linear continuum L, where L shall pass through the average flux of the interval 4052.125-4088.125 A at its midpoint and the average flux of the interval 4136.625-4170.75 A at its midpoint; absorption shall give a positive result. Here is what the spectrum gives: 4.0 A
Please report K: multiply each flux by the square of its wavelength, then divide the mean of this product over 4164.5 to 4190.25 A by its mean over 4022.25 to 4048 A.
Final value 1.0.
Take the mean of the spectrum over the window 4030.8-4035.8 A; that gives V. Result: 13.6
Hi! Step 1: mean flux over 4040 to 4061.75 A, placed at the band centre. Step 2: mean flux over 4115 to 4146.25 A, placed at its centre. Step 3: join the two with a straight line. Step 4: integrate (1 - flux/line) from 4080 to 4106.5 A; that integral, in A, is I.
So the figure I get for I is 2.5 A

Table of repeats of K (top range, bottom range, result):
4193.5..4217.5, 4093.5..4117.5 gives 1.26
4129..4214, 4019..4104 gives 1.05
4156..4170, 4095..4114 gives 1.25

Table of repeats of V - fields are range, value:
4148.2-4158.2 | 14.2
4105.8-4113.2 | 12.2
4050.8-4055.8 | 14.7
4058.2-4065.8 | 13.7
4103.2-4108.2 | 12.1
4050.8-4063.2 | 14.4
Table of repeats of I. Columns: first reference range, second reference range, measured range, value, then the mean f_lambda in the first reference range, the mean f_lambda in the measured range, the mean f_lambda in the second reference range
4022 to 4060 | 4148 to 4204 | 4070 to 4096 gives -0.4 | 14.6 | 14.7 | 14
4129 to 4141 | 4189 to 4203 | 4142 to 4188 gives -1.7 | 14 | 14.3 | 13.5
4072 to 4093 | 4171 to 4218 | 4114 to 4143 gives 0.4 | 14.6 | 14.4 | 14.5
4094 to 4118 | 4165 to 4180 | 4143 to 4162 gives -1.3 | 12.3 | 14.2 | 13.7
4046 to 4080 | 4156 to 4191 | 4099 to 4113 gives 2.9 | 14.8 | 11.6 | 14.2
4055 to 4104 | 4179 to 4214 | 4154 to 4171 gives 0.3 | 14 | 14.1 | 14.5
